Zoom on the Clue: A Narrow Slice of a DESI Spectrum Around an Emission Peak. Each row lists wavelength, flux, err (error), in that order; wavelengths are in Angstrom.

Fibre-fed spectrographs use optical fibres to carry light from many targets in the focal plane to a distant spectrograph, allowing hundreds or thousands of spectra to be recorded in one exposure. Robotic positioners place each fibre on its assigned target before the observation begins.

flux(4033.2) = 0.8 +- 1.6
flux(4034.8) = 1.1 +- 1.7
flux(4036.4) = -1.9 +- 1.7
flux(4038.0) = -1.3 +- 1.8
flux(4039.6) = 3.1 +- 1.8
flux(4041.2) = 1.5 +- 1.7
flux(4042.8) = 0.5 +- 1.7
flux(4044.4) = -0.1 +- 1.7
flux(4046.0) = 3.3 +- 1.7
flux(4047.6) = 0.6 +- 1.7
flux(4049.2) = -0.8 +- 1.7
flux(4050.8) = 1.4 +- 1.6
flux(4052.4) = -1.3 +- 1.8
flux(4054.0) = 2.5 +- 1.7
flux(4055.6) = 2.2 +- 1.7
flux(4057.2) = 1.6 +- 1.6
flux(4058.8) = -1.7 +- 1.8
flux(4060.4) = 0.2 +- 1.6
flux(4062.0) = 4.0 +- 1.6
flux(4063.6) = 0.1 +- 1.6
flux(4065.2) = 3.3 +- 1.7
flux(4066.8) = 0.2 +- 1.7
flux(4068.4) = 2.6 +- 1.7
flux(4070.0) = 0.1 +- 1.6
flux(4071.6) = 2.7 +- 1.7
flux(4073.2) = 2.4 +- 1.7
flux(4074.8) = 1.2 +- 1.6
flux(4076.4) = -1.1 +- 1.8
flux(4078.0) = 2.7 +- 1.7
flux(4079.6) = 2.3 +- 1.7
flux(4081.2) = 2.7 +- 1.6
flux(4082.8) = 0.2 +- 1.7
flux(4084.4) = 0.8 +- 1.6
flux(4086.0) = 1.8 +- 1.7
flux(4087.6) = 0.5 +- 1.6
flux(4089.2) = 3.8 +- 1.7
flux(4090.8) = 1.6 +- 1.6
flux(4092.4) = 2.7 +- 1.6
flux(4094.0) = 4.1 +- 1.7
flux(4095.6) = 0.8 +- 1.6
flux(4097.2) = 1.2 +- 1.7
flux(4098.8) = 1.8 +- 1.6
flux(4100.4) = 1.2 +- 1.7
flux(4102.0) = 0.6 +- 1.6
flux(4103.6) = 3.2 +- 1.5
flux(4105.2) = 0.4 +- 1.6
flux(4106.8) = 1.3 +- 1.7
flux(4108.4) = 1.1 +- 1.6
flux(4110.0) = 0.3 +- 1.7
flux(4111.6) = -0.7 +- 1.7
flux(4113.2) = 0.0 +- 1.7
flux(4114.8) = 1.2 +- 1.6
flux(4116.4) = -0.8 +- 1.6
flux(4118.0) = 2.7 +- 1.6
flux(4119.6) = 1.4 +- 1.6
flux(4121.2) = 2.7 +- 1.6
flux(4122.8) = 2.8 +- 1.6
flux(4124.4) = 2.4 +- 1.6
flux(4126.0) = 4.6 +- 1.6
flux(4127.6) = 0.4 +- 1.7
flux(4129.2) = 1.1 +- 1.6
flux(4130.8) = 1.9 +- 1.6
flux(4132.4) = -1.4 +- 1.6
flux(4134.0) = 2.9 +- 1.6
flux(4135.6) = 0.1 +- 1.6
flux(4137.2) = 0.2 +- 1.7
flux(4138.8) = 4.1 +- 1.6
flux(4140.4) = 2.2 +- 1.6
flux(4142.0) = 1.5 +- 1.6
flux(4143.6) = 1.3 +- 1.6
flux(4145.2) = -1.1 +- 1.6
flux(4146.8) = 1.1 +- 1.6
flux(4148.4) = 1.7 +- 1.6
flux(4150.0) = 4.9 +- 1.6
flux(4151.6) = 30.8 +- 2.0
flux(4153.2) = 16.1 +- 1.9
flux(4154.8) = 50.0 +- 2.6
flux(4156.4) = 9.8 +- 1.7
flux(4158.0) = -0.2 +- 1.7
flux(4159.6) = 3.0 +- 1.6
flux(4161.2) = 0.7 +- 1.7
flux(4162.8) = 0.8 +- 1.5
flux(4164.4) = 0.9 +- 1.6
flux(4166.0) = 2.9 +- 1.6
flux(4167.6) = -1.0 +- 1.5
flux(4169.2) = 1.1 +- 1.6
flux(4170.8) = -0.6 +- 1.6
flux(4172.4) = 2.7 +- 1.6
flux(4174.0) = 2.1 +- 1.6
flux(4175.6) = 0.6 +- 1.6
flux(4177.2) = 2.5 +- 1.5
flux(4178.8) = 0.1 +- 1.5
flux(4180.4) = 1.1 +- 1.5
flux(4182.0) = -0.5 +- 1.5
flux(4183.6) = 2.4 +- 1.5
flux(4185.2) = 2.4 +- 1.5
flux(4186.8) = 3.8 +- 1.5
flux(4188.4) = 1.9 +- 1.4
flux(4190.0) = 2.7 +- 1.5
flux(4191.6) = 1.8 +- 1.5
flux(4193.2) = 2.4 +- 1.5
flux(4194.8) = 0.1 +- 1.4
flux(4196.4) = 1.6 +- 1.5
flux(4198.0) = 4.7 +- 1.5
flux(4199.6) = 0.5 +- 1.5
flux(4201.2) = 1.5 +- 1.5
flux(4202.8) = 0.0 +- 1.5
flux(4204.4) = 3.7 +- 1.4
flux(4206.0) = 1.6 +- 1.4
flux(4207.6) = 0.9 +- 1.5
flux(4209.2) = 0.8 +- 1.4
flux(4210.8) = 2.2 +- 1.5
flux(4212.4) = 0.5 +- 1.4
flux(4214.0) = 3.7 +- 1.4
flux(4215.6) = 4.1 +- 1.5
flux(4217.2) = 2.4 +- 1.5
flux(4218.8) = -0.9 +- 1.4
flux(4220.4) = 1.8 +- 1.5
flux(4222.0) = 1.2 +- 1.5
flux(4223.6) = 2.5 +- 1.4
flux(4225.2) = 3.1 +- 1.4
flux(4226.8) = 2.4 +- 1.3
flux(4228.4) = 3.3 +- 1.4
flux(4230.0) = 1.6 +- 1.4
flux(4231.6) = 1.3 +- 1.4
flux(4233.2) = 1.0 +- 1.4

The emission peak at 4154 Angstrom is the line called [O II]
